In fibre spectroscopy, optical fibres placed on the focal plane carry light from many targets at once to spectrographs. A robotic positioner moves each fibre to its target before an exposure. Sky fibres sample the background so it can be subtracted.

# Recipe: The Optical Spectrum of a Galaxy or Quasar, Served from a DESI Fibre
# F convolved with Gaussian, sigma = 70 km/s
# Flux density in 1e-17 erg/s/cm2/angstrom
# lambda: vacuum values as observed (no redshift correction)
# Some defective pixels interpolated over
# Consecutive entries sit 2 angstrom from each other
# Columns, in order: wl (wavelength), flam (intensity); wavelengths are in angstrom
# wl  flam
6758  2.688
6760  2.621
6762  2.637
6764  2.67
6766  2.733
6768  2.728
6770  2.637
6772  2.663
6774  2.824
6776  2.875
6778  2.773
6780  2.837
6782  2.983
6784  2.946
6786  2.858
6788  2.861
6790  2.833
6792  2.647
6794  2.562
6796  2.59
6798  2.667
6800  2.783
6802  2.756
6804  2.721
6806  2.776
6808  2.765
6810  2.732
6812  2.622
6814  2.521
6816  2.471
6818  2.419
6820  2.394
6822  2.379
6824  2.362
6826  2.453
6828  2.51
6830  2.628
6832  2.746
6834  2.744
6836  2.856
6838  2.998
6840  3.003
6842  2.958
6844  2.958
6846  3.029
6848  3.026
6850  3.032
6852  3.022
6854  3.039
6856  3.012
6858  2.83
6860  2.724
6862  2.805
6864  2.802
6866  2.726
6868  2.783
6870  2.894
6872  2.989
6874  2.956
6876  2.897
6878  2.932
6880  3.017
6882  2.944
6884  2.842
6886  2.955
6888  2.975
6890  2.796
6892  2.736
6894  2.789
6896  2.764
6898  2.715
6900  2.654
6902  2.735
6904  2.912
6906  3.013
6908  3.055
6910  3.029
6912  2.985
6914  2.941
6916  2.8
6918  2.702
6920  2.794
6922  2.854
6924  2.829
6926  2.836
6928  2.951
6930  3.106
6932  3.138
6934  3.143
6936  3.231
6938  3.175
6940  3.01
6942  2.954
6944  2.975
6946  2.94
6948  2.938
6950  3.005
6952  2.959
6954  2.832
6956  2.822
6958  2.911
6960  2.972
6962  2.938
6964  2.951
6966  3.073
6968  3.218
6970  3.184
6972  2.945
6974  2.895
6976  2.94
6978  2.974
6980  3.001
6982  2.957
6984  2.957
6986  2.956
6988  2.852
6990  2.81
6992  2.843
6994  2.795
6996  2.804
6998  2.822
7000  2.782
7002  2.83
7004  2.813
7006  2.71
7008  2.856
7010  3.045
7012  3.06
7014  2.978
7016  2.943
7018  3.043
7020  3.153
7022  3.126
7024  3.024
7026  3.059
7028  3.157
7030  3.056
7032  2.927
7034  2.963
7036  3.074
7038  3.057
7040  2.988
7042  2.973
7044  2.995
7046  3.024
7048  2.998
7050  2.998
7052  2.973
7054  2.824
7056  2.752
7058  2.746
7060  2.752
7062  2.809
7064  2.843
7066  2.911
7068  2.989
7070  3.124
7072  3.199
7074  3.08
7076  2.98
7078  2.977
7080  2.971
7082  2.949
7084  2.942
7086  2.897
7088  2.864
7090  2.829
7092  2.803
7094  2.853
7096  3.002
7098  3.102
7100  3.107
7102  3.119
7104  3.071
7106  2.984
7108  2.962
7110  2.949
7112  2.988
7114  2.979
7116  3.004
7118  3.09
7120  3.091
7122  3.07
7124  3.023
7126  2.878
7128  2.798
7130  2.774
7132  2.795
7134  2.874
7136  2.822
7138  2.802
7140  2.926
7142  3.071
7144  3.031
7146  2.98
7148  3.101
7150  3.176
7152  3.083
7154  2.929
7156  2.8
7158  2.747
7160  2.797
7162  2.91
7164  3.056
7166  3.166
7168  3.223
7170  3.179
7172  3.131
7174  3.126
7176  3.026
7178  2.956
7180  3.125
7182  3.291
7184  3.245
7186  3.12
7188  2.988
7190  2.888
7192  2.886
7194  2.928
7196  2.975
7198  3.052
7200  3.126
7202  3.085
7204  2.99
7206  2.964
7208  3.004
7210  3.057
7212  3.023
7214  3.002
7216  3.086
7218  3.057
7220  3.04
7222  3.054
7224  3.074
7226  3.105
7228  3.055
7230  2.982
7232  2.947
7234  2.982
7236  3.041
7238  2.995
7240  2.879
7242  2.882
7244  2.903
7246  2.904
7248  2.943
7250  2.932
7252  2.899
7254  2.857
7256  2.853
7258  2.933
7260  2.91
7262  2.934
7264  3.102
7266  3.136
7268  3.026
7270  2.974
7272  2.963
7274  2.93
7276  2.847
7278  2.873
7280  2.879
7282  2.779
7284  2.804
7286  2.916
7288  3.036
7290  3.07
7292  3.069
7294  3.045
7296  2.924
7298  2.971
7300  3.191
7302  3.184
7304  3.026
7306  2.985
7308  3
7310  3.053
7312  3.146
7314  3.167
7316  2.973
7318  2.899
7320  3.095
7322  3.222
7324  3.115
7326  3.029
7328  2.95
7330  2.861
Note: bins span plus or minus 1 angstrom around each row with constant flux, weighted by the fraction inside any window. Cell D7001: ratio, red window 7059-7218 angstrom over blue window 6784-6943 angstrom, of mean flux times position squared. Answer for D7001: 1.1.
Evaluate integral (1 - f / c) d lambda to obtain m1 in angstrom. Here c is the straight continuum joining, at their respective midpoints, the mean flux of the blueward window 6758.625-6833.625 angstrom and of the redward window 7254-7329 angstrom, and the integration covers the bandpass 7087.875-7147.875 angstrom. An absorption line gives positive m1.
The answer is -1.5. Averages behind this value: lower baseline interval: 2.68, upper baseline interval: 3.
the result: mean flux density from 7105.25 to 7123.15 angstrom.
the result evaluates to 3.01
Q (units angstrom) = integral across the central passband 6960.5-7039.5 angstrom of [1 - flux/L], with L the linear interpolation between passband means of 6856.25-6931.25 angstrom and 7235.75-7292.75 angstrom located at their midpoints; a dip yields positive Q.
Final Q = -2.04 angstrom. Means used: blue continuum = 2.87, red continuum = 2.94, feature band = 2.96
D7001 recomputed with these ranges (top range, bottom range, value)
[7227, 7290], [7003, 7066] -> 1.06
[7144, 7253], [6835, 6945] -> 1.13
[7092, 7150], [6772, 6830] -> 1.22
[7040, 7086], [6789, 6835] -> 1.21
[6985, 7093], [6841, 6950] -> 1.05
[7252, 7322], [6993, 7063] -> 1.09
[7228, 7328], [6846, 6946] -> 1.14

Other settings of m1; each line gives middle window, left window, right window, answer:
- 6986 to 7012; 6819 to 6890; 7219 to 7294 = 0.32 angstrom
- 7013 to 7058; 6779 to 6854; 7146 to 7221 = -1.23 angstrom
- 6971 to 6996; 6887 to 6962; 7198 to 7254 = 0.24 angstrom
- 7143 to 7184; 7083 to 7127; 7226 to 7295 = -1.05 angstrom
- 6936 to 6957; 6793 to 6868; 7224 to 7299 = -1.31 angstrom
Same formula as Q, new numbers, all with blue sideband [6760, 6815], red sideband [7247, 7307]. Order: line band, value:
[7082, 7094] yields 0.0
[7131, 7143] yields 0.1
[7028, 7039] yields -0.7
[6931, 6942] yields -1.2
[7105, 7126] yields -0.8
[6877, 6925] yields -1.3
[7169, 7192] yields -1.3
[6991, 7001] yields 0.1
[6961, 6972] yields -0.9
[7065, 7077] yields -0.7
